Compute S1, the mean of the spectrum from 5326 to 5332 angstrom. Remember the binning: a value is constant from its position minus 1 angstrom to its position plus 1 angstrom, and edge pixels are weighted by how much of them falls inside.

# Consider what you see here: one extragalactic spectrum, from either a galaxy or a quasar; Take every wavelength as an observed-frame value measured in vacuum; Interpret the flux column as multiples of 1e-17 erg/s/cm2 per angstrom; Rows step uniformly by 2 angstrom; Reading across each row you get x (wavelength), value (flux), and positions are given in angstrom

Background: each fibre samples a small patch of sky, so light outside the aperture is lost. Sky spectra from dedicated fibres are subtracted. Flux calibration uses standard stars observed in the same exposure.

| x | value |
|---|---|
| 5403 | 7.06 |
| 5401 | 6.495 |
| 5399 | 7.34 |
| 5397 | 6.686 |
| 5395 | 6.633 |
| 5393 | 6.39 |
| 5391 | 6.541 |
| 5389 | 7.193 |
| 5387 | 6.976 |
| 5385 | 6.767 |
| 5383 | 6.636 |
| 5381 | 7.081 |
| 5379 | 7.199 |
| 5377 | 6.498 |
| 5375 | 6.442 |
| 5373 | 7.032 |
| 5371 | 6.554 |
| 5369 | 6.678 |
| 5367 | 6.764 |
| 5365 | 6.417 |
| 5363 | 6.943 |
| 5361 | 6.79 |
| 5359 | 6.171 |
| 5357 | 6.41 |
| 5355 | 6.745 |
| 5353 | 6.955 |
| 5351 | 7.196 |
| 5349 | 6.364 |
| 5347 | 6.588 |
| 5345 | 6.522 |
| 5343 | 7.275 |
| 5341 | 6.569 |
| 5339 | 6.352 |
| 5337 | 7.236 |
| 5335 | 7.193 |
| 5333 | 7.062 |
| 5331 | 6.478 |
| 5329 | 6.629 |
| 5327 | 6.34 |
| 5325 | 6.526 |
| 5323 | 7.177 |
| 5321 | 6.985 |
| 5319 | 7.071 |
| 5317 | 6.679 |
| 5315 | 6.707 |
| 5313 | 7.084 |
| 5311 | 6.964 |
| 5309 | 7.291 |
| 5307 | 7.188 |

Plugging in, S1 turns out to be 6.48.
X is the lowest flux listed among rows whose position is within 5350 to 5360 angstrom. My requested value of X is 6.171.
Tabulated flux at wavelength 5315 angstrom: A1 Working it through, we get 6.707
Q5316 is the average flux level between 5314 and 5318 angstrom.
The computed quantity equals 6.69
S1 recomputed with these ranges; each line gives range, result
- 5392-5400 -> 6.76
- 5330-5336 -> 6.91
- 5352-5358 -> 6.7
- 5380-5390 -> 6.93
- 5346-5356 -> 6.77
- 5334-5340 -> 6.93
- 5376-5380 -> 6.85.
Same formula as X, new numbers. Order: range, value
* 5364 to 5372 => 6.417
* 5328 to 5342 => 6.352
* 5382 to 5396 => 6.39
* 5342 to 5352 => 6.364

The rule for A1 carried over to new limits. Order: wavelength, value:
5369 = 6.678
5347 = 6.588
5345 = 6.522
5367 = 6.764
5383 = 6.636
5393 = 6.39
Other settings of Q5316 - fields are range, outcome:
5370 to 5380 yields 6.75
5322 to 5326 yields 6.85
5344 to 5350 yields 6.49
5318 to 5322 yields 7.03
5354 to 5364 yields 6.61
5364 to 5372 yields 6.6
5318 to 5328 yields 6.82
